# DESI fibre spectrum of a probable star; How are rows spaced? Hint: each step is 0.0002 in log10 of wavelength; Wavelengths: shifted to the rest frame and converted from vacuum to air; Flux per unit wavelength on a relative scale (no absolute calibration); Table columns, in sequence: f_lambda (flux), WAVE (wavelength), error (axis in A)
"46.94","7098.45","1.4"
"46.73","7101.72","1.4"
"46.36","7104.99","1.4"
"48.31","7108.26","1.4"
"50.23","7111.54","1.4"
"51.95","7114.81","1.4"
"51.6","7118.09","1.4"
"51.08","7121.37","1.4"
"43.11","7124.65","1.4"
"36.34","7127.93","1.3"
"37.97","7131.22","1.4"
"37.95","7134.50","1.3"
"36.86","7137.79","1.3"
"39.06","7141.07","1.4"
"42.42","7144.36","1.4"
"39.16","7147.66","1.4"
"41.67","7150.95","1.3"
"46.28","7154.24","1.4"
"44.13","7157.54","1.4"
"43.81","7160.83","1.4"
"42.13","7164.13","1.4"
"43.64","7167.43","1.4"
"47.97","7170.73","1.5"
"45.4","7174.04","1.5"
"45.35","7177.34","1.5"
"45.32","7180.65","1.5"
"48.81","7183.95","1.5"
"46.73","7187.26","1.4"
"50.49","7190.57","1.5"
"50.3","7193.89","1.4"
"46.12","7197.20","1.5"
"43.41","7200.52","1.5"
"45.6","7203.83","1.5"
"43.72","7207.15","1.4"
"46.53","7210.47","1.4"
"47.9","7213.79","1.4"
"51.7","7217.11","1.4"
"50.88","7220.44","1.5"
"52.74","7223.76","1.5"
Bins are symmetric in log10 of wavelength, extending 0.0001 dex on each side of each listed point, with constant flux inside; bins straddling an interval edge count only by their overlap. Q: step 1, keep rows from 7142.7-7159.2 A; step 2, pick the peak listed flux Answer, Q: 46.28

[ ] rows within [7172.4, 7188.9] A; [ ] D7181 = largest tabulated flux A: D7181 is 48.81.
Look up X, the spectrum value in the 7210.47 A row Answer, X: 46.53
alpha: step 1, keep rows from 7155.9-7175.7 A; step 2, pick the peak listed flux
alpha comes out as 47.97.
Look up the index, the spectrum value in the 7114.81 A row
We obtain 51.95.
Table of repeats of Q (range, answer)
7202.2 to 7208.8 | 45.6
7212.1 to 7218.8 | 51.7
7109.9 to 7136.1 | 51.95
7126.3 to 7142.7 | 39.06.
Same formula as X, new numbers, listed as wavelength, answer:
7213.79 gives 47.9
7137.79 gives 36.86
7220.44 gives 50.88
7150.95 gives 41.67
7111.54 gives 50.23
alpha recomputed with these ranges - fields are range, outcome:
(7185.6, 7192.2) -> 50.49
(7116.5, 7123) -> 51.6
